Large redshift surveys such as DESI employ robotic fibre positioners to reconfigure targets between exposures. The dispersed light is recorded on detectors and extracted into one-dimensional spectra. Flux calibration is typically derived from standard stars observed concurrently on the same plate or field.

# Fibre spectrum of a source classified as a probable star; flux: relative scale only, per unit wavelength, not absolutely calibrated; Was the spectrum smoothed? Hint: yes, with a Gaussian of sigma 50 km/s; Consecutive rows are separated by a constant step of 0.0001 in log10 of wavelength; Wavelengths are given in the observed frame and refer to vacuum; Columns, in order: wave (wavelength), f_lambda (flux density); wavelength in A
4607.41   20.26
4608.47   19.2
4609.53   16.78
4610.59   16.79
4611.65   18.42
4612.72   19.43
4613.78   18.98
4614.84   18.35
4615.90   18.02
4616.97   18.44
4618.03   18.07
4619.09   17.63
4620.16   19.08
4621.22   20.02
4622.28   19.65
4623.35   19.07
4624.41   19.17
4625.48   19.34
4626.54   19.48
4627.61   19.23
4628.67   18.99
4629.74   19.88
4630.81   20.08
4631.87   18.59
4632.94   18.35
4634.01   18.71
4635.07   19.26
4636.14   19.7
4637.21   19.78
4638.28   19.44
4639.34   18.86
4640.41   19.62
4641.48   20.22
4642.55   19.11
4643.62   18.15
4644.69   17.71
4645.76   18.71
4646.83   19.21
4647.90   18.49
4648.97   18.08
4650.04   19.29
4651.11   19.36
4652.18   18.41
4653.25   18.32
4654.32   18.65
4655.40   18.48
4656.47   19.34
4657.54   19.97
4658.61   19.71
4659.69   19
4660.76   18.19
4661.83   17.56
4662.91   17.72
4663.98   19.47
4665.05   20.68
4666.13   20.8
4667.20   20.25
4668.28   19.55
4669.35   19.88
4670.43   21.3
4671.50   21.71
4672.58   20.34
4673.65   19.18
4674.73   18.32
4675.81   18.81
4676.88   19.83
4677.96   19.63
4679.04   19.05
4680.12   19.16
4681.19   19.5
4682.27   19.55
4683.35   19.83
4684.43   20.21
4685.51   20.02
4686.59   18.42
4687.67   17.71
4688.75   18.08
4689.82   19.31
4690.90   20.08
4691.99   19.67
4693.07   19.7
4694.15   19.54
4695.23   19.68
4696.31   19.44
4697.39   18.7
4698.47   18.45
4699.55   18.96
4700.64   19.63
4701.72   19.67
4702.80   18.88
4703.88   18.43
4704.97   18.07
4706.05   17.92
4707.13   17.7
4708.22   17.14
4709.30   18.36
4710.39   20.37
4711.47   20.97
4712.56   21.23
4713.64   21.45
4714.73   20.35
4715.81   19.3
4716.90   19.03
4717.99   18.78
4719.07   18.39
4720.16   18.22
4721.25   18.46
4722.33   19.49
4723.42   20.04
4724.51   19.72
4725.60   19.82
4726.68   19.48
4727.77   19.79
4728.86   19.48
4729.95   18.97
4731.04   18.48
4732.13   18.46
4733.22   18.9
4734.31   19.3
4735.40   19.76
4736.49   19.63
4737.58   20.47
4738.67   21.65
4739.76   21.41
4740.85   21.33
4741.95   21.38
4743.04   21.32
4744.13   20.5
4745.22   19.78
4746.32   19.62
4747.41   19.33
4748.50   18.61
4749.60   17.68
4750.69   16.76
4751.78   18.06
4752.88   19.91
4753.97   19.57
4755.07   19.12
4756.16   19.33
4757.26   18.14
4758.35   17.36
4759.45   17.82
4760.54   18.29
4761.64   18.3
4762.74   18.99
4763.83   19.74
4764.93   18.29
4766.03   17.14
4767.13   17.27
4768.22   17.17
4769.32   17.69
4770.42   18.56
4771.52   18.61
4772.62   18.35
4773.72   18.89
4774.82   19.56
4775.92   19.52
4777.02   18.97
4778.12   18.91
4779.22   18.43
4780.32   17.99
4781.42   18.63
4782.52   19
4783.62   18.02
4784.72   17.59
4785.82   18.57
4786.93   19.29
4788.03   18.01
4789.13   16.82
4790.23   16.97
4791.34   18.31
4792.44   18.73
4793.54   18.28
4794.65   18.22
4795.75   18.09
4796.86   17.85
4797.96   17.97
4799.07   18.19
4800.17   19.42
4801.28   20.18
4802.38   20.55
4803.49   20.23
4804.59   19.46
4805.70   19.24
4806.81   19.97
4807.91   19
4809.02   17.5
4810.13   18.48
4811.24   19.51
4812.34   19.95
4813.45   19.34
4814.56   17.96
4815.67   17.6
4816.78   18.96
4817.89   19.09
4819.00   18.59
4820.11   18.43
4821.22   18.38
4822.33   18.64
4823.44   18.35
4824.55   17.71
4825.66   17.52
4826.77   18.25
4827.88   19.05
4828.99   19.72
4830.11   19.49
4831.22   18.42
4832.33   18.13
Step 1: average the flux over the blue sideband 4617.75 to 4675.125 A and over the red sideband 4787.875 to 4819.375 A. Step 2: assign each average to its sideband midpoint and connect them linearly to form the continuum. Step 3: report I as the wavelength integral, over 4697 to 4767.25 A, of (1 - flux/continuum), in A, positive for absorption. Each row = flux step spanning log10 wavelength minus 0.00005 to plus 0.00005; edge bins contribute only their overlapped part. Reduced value -0.94 A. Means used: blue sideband 19.2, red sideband 18.7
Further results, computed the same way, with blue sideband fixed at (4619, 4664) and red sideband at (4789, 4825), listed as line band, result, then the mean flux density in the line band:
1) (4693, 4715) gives -0.42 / 19.2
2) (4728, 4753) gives -1.03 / 19.6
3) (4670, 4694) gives -0.74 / 19.5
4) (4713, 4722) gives -0.20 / 19.3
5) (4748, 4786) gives 0.70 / 18.4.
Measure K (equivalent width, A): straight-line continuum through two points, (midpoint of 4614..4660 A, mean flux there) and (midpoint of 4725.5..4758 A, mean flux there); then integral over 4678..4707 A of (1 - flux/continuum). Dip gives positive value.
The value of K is 0.22 A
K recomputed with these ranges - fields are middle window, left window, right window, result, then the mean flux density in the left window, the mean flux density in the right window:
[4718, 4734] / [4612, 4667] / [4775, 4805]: -0.3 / 19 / 18.6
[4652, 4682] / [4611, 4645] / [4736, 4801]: -0.7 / 19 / 18.8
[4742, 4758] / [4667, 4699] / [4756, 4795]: -0.5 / 19.5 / 18.3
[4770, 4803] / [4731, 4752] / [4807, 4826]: 0.8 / 19.7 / 18.6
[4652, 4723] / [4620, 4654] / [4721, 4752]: 0.3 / 19.1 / 19.6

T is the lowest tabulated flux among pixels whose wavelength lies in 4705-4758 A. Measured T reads 16.76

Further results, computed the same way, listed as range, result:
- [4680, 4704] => 17.71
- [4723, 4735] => 18.46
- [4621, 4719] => 17.14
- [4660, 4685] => 17.56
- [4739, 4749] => 18.61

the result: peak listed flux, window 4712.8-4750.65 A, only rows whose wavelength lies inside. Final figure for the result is 21.65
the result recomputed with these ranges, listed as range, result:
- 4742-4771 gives 21.32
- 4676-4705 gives 20.21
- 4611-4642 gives 20.22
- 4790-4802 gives 20.18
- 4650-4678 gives 21.71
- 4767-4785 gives 19.56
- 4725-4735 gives 19.82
